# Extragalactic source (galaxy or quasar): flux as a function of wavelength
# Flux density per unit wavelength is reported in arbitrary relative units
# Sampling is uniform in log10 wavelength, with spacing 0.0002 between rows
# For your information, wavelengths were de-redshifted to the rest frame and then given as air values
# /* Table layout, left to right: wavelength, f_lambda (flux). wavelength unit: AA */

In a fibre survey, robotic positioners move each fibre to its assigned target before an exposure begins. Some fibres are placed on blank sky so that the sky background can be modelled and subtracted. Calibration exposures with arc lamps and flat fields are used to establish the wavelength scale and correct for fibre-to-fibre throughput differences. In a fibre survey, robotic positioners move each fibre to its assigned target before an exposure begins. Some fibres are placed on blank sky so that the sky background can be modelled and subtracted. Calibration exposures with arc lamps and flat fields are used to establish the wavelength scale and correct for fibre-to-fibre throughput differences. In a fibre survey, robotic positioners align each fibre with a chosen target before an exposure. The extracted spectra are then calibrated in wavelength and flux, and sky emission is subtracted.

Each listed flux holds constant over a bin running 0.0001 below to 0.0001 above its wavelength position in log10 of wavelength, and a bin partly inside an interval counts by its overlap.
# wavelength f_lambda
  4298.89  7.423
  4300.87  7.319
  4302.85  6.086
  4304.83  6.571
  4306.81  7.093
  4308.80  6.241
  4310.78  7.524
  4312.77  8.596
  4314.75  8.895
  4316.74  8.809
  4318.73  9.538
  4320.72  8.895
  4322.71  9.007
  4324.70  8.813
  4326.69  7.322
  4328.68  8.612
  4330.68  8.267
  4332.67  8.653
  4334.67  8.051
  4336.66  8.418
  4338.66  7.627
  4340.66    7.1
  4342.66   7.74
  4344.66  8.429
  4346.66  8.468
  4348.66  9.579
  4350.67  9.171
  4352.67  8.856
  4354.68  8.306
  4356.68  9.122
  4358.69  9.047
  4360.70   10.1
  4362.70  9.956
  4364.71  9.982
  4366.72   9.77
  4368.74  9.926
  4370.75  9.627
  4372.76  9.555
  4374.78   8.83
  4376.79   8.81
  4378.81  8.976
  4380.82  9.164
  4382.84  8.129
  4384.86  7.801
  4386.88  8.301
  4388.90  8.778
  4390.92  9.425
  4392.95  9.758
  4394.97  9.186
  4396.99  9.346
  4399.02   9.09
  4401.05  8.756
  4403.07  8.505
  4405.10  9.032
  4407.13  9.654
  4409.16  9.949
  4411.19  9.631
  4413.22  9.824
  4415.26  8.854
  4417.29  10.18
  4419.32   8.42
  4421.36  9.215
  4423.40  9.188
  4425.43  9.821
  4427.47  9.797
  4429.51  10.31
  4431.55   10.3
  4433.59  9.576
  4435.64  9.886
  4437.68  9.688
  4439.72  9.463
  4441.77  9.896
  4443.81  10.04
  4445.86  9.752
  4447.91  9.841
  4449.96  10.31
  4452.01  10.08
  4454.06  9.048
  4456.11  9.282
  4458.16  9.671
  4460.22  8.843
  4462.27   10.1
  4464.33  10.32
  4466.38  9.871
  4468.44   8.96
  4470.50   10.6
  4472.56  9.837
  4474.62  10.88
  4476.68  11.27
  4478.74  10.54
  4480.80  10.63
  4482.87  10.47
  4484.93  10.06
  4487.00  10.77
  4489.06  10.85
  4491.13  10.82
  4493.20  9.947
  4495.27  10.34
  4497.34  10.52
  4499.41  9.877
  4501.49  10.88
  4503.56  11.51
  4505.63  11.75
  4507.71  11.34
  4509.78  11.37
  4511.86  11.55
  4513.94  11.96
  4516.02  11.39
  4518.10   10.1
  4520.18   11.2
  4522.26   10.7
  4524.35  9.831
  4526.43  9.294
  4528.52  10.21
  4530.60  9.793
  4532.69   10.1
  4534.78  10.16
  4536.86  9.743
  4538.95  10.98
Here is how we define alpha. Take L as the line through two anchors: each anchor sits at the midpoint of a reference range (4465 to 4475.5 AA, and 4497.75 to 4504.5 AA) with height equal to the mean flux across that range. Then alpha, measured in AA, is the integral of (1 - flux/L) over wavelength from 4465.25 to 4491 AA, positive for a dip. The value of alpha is -0.51 AA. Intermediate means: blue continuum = 10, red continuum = 10.7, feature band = 10.4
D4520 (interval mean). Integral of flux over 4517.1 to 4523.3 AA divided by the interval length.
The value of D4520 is 10.7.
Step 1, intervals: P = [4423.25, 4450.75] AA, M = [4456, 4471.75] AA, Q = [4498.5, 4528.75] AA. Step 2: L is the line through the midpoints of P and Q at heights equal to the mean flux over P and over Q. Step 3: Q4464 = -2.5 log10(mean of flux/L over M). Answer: 0.05 mag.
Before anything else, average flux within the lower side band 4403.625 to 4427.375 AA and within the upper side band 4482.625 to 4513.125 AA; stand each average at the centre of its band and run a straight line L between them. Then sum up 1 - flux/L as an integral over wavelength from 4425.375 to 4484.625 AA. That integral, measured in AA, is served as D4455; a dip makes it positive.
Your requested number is 0.7 AA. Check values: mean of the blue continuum 9.43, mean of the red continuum 10.8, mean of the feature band 9.97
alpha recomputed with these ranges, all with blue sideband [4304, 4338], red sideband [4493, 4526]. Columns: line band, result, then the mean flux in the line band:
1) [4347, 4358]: -0.42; 8.97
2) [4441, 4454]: 0.11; 9.92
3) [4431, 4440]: 0.04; 9.78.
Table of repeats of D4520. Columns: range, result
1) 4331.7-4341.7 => 7.96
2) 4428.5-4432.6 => 10.3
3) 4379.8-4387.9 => 8.35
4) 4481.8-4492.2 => 10.6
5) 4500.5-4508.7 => 11.4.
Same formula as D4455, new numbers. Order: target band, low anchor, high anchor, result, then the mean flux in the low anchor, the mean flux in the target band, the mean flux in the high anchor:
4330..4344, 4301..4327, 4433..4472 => 0.45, 7.95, 7.99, 9.75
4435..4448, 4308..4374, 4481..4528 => 0.24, 8.74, 9.79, 10.7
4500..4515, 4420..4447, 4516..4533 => -1.91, 9.75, 11.4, 10.2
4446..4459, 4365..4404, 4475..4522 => 0.55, 9.06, 9.71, 10.9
